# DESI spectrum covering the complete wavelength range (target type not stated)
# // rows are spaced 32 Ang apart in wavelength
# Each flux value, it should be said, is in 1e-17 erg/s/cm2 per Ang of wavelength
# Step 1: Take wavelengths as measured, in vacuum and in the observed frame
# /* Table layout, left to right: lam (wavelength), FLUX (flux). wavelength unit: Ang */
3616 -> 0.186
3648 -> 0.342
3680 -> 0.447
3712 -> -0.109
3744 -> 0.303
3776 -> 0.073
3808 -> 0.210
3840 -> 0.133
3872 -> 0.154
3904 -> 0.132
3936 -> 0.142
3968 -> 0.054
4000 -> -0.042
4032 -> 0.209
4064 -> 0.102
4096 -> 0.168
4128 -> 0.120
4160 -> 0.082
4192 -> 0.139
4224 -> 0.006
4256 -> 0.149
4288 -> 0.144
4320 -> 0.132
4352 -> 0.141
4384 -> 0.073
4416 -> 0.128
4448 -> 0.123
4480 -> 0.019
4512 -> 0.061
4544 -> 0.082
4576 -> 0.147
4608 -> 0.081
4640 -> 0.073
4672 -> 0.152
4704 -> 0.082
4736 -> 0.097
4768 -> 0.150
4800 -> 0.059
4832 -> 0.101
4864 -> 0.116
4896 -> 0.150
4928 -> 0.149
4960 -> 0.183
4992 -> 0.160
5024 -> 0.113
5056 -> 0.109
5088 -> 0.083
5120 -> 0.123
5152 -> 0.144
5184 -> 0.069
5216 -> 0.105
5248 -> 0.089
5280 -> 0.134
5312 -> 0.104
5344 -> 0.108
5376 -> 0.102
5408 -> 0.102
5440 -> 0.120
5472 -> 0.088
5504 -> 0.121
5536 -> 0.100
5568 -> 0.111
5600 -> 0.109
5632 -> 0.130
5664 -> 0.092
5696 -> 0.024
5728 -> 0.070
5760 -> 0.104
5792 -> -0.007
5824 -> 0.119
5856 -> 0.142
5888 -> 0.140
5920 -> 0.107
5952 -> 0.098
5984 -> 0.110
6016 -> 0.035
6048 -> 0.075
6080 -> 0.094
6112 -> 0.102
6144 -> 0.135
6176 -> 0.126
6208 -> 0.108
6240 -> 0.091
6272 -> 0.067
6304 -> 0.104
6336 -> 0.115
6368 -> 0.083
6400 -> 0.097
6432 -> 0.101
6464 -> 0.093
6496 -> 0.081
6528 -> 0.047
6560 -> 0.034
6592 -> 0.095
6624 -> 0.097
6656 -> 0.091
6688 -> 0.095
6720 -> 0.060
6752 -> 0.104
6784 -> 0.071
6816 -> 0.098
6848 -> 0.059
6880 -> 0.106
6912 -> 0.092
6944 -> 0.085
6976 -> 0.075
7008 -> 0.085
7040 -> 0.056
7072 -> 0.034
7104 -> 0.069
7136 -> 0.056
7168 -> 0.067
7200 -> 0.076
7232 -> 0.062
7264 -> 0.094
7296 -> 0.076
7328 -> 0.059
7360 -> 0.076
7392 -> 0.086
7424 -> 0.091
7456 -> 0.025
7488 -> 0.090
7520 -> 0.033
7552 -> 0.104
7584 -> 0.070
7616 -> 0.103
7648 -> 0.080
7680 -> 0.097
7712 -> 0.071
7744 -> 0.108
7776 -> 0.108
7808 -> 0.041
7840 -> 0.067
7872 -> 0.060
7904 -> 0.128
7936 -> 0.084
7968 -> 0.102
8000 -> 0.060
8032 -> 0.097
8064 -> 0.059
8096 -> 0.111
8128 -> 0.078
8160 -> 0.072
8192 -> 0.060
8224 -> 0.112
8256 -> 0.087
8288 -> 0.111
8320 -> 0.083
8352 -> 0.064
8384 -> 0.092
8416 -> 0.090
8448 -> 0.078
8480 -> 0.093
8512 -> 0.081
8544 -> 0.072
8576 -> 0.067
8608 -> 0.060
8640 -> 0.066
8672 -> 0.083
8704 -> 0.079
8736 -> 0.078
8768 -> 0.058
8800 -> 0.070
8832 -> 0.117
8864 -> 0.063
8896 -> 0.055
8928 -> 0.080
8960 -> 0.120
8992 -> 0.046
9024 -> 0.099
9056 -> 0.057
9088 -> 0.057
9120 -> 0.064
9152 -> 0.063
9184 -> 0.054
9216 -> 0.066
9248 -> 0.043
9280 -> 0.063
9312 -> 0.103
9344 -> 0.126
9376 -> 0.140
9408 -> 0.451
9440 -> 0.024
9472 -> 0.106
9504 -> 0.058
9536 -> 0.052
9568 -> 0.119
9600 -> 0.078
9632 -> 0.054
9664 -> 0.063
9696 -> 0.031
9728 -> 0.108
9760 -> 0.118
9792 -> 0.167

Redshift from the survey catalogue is 1.52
